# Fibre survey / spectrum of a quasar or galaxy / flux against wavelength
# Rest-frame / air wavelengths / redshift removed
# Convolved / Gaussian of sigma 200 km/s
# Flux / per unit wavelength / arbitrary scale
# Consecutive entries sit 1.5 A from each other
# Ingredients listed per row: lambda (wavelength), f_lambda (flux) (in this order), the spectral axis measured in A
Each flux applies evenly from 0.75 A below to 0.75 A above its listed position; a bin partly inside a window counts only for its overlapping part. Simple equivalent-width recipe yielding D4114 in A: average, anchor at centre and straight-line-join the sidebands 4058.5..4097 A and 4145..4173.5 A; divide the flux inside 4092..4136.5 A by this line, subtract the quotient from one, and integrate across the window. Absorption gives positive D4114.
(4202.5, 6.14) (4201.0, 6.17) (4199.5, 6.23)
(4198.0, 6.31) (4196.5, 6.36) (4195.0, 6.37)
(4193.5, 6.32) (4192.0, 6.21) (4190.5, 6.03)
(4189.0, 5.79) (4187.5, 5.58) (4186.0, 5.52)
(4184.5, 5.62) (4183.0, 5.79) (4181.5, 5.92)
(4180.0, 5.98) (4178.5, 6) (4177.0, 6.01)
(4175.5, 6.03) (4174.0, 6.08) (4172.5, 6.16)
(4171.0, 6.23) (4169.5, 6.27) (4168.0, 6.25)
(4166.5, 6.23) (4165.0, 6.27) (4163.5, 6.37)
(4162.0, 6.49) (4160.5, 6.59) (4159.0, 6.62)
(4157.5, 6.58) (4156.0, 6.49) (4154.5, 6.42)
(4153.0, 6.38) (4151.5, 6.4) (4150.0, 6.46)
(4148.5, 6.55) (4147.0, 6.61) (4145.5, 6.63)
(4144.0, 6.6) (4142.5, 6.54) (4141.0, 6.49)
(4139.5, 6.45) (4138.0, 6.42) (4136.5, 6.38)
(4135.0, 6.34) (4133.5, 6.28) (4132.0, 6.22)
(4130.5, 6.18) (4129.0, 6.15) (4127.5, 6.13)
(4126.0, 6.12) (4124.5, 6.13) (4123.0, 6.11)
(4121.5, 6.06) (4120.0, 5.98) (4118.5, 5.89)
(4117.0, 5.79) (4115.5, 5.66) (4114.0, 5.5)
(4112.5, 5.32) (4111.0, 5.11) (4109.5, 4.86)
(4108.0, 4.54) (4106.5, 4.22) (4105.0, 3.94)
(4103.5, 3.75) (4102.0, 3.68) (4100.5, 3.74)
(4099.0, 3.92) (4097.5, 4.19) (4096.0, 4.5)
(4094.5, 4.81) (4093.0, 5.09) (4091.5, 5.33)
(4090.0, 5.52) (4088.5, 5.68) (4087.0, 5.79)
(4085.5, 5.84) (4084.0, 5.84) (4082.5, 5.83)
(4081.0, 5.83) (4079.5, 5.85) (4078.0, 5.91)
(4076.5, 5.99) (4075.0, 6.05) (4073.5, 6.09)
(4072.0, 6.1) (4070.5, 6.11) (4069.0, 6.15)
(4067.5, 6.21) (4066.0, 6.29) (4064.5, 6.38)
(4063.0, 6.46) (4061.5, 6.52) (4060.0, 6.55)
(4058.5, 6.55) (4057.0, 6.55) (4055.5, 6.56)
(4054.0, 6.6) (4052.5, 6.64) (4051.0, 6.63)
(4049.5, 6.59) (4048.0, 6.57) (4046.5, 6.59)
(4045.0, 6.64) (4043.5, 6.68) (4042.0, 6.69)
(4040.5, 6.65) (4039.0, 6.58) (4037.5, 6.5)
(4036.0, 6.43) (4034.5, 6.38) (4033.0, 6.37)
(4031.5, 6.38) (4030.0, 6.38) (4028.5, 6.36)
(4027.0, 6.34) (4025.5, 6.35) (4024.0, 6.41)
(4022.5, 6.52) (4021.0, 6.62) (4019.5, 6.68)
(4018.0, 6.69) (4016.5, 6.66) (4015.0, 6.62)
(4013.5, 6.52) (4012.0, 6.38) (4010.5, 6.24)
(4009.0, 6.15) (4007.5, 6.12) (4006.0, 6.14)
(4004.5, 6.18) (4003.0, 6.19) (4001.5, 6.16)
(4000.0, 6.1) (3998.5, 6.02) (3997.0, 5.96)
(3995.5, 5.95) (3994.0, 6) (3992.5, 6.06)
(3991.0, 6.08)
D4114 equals 6.2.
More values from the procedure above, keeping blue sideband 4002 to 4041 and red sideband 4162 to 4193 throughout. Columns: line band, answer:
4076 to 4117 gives 7.75 A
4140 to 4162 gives -1.54 A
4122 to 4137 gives -0.12 A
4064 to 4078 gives 0.35 A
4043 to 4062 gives -0.76 A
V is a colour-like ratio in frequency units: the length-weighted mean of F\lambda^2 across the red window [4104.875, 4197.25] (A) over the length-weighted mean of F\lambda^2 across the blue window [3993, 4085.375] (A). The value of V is 1.0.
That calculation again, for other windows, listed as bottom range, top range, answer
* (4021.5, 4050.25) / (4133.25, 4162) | 1.06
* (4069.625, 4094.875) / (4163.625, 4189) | 1.09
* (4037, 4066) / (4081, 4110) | 0.75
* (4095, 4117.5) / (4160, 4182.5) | 1.40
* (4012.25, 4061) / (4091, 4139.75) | 0.85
